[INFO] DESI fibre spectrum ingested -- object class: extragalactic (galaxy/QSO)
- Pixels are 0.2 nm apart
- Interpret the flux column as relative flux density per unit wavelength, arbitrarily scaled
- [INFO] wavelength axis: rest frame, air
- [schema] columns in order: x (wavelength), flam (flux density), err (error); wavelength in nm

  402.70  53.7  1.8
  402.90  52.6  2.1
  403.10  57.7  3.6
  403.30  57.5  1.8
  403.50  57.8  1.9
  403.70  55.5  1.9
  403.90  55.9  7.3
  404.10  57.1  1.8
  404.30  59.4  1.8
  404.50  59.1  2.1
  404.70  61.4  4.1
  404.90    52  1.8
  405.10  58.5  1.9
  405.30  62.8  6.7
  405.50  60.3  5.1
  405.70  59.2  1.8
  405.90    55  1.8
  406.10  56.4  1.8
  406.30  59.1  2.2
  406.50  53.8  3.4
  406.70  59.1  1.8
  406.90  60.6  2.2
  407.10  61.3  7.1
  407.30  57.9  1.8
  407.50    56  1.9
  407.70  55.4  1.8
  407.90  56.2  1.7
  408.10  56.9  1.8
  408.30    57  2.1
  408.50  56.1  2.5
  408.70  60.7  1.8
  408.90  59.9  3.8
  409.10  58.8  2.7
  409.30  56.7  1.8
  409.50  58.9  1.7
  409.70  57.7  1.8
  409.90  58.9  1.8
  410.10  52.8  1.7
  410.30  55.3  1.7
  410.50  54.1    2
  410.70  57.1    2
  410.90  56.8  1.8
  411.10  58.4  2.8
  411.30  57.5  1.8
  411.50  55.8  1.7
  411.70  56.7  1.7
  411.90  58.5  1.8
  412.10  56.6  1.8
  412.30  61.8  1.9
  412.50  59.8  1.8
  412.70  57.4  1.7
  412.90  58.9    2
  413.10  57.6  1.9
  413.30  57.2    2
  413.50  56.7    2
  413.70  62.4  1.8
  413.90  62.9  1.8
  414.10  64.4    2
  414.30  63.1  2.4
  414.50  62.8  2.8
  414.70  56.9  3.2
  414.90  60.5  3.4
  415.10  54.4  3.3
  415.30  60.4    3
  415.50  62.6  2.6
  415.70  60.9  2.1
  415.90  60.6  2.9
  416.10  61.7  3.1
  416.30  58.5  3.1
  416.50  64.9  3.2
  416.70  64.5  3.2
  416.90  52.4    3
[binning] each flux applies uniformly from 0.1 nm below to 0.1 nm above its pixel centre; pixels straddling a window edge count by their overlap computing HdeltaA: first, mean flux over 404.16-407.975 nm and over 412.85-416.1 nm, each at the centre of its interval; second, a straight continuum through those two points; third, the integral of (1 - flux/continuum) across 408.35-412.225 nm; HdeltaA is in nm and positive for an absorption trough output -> 0.12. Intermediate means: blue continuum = 58.1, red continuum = 60.2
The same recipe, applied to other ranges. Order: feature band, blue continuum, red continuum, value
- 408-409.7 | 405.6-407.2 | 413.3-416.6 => 0.02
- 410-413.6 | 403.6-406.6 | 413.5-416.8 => 0.17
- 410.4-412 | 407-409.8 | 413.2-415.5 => 0.06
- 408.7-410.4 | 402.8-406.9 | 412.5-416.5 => 0.04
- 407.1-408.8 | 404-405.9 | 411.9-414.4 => 0.05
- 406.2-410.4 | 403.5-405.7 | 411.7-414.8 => 0.09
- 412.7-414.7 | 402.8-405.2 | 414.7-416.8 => -0.01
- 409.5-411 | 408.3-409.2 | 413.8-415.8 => 0.07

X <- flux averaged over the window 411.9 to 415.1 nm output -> 59.7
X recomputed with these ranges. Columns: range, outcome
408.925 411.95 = 57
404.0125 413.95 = 57.9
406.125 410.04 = 57.9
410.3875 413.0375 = 57.6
